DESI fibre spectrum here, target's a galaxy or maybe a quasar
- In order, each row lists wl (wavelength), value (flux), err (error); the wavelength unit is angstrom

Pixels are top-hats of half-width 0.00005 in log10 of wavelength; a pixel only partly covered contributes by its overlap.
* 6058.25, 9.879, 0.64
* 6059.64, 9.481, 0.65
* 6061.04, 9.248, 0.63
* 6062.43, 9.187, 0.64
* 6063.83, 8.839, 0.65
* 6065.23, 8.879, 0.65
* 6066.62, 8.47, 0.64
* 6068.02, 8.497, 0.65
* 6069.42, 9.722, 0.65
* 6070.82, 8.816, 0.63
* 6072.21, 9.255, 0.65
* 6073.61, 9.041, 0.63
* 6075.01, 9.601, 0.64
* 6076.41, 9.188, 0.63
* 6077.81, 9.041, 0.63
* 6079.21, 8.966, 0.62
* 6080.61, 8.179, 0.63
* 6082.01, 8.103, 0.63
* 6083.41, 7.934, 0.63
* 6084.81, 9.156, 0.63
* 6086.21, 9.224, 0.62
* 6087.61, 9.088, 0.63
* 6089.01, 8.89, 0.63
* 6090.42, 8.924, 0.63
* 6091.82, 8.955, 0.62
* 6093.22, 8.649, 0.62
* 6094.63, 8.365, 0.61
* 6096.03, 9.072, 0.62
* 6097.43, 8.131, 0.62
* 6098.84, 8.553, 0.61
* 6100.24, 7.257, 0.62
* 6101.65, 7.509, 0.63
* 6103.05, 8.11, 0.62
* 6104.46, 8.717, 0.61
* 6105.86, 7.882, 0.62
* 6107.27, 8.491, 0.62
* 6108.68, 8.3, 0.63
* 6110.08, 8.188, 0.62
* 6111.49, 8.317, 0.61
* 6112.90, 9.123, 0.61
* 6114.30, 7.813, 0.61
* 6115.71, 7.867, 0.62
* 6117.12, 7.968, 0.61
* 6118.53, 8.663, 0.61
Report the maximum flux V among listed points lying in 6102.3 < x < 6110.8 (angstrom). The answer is 8.717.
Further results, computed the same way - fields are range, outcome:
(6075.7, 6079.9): 9.188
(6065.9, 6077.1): 9.722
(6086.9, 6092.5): 9.088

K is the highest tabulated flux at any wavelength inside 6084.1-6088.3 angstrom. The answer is 9.224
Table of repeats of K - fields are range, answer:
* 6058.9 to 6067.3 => 9.481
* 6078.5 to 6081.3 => 8.966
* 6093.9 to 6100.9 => 9.072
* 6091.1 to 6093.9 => 8.955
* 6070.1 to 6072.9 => 9.255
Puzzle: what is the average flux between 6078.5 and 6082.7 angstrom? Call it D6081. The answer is 8.42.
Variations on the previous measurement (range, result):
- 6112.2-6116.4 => 8.28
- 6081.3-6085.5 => 8.4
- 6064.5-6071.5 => 8.87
